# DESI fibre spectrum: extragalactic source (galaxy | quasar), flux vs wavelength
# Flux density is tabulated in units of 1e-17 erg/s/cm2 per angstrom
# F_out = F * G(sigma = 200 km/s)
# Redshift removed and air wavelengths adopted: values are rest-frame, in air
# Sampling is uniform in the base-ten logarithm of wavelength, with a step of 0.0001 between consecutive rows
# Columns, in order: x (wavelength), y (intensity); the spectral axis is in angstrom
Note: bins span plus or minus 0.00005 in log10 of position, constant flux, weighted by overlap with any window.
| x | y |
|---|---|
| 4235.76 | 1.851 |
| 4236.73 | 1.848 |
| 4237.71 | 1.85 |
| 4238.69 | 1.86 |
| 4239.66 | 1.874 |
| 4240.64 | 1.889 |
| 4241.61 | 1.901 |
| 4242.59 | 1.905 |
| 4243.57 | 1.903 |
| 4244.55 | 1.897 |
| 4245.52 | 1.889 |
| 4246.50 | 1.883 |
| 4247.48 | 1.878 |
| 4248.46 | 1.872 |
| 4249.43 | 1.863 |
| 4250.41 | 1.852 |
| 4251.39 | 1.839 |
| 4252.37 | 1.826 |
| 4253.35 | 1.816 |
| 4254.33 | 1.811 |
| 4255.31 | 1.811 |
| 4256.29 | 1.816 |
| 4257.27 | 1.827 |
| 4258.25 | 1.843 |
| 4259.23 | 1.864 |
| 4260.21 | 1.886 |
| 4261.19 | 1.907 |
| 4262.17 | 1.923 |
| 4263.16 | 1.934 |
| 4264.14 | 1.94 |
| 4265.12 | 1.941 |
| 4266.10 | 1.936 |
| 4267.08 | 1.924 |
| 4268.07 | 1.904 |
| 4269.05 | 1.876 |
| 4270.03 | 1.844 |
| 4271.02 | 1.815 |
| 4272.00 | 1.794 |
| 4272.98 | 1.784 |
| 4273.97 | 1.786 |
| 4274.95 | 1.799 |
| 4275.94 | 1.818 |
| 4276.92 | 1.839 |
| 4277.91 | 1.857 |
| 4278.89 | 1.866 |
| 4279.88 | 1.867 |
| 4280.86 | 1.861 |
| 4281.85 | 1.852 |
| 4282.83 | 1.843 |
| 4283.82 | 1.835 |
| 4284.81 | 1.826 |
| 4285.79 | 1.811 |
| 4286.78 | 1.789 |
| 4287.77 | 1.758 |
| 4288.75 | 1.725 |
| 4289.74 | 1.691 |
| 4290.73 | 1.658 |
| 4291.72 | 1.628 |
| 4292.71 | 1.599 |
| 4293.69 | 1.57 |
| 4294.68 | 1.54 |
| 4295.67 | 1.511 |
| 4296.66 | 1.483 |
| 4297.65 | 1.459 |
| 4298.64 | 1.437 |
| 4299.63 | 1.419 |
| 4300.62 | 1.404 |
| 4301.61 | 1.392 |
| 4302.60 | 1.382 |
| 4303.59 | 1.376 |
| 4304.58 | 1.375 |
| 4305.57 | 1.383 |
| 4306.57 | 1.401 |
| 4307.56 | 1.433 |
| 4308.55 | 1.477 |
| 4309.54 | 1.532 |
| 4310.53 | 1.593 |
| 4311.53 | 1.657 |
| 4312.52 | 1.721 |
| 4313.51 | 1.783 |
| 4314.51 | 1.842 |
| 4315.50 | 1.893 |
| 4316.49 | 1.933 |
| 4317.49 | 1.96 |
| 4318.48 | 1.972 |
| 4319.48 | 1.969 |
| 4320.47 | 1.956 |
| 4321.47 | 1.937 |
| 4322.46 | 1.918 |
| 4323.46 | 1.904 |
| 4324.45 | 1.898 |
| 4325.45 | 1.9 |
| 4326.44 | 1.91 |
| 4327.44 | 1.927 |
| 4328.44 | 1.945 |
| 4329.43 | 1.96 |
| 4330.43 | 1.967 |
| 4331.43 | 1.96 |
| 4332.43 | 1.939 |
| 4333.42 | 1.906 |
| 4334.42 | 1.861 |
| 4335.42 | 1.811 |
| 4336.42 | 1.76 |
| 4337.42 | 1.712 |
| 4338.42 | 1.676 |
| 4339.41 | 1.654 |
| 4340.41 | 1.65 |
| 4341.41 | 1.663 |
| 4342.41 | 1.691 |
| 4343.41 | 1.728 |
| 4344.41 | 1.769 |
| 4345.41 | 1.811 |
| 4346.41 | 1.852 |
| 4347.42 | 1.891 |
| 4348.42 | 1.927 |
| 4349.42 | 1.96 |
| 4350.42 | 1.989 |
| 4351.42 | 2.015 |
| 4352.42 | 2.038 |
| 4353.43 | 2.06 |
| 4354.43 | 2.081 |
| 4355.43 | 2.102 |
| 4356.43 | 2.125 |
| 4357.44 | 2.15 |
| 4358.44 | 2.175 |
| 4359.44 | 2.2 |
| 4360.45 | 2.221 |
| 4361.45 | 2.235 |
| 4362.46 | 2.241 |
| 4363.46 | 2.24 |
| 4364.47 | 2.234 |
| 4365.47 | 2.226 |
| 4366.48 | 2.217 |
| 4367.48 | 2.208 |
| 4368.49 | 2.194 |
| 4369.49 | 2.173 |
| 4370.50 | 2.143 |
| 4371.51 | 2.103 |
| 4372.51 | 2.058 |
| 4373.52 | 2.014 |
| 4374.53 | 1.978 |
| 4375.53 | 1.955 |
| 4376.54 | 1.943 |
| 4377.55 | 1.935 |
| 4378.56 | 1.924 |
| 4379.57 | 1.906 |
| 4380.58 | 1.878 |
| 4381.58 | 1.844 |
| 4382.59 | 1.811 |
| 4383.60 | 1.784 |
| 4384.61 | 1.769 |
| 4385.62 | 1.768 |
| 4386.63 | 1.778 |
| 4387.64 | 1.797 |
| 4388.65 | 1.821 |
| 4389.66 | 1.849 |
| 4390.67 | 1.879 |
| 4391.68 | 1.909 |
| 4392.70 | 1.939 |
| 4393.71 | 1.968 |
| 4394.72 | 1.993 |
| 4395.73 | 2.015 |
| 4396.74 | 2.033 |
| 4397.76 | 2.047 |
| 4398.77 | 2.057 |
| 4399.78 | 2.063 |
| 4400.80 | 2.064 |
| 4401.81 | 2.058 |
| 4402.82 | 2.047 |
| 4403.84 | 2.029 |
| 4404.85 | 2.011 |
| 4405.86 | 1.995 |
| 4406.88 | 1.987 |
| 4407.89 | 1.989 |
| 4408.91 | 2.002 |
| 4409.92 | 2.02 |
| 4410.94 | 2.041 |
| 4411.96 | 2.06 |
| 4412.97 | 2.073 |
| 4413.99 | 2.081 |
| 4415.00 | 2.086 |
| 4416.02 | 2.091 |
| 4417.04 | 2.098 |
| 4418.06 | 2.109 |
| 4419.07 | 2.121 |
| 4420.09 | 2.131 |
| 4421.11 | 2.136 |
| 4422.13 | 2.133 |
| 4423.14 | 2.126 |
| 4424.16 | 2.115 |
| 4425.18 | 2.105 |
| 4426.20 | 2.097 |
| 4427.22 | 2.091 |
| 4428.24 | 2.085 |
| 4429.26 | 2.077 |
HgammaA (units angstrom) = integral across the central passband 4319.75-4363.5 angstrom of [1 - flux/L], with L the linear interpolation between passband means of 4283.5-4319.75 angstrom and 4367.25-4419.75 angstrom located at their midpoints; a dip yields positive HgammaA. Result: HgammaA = -3.7 angstrom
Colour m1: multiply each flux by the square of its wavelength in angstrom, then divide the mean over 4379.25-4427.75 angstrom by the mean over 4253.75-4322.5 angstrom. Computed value 1.21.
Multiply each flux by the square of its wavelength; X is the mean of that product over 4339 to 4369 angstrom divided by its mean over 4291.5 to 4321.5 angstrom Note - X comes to 1.3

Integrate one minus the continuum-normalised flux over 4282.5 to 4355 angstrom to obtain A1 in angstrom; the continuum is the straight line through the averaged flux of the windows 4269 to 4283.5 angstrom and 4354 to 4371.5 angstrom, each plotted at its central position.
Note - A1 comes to 9.3 angstrom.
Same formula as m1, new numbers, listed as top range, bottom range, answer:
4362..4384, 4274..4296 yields 1.21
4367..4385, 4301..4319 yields 1.26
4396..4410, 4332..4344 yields 1.19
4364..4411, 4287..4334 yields 1.21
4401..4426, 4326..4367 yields 1.09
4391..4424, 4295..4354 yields 1.21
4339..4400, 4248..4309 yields 1.19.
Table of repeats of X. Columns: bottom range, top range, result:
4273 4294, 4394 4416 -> 1.21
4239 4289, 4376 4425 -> 1.14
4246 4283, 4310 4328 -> 1.03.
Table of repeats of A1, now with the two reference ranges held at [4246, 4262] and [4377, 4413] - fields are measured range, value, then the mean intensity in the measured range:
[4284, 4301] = 2.4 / 1.61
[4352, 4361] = -1.0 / 2.13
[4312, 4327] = 0.0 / 1.9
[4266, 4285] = 0.2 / 1.84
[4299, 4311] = 2.9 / 1.43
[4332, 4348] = 1.1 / 1.77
